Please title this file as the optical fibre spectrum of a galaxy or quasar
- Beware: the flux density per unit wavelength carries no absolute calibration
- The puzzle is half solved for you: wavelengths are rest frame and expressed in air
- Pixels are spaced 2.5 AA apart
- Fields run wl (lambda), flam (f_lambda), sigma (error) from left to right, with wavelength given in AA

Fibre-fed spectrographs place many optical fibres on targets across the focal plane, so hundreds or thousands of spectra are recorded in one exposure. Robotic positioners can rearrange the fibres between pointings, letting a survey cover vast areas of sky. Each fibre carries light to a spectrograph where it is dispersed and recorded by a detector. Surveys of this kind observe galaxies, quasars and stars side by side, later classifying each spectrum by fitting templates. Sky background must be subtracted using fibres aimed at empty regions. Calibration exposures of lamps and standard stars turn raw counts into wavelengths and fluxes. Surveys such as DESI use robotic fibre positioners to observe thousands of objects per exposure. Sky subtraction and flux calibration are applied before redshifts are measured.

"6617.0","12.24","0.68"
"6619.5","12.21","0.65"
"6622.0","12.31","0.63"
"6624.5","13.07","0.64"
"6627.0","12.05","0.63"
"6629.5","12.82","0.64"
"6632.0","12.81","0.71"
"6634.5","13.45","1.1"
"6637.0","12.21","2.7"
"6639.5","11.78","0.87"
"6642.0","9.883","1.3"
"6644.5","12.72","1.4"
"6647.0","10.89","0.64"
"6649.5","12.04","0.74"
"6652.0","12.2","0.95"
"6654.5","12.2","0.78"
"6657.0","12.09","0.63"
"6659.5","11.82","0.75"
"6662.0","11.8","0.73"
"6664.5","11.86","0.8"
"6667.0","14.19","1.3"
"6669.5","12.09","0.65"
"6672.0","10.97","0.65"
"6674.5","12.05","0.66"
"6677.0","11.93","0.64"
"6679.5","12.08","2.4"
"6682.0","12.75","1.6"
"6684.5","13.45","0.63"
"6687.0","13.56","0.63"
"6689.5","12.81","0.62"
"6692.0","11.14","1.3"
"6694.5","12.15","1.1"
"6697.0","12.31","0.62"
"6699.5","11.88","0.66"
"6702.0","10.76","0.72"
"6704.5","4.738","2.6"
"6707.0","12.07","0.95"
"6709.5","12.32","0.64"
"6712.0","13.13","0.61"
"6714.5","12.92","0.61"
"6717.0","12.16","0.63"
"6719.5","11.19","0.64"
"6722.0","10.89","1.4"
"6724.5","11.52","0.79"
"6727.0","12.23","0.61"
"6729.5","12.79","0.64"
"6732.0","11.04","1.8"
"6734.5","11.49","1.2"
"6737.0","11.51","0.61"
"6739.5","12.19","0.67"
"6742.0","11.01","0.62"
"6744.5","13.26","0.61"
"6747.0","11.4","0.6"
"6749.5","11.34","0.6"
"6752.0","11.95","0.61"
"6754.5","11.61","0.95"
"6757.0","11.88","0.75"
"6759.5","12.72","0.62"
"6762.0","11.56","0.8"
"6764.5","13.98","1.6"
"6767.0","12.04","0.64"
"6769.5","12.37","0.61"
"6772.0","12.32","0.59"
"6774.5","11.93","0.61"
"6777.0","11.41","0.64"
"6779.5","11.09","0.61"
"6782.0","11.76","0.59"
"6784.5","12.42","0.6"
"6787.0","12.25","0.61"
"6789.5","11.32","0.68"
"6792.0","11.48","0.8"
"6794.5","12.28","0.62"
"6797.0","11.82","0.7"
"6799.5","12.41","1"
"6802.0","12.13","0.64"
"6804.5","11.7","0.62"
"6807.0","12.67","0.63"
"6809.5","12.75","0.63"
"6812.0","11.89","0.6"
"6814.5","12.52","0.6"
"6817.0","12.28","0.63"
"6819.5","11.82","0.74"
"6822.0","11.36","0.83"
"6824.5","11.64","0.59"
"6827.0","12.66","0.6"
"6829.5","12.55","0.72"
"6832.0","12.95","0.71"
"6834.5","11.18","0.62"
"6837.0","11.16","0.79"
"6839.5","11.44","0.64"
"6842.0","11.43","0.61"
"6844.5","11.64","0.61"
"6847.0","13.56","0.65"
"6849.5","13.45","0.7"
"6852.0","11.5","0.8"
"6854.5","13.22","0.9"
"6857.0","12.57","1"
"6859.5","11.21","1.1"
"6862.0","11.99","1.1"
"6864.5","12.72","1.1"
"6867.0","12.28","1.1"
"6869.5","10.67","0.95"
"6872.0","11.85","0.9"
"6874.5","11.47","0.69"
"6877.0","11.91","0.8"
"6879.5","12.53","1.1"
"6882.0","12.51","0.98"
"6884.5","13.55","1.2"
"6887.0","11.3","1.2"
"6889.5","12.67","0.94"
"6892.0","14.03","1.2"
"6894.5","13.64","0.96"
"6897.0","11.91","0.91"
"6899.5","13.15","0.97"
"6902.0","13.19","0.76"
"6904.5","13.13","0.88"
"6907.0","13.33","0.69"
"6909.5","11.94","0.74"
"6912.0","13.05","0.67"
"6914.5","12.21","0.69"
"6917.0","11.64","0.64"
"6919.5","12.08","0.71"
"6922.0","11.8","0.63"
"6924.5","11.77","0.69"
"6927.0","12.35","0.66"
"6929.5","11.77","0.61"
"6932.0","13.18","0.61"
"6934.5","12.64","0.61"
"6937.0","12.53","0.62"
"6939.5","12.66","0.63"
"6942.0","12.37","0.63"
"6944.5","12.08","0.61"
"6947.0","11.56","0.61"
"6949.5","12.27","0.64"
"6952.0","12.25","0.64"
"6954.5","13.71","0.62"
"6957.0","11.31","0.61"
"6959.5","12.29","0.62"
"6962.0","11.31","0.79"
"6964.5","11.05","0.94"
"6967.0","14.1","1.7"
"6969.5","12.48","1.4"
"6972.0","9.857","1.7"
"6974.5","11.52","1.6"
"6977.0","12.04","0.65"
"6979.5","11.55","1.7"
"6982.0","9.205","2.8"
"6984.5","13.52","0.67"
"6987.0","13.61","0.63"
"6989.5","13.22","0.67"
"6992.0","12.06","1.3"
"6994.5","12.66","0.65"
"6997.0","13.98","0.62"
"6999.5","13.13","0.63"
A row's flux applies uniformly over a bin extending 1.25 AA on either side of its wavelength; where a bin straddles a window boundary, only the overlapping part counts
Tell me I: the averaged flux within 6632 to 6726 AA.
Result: 11.9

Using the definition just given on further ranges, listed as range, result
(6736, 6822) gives 12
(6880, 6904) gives 12.9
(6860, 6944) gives 12.4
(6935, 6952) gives 12.3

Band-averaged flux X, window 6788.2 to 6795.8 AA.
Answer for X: 11.7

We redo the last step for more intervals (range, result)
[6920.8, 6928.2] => 12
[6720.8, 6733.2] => 11.7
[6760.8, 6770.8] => 12.5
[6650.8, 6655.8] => 12.2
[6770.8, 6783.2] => 11.7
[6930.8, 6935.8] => 12.9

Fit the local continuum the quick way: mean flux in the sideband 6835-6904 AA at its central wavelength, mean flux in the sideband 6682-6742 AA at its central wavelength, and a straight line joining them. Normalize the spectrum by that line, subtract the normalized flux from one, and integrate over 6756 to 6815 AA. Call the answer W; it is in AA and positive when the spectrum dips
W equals -0.5 AA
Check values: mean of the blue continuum 11.8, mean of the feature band 12.1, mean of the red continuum 12.3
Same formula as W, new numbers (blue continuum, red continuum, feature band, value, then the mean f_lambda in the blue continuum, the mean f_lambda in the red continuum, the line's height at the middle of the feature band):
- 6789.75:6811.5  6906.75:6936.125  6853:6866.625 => -0.15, 12.1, 12.3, 12.2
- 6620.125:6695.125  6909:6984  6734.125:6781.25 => 0.82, 12.2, 12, 12.2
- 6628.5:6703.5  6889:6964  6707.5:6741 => 0.69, 12.1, 12.4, 12.2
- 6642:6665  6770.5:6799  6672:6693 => -0.98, 11.8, 11.8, 11.8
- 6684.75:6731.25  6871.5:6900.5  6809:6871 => 1.27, 11.7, 12.6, 12.3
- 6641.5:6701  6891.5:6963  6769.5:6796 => 0.91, 12.1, 12.4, 12.3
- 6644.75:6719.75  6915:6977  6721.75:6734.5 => 0.25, 11.9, 12.1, 12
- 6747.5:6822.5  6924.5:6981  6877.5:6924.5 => -2.04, 12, 12.1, 12.1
